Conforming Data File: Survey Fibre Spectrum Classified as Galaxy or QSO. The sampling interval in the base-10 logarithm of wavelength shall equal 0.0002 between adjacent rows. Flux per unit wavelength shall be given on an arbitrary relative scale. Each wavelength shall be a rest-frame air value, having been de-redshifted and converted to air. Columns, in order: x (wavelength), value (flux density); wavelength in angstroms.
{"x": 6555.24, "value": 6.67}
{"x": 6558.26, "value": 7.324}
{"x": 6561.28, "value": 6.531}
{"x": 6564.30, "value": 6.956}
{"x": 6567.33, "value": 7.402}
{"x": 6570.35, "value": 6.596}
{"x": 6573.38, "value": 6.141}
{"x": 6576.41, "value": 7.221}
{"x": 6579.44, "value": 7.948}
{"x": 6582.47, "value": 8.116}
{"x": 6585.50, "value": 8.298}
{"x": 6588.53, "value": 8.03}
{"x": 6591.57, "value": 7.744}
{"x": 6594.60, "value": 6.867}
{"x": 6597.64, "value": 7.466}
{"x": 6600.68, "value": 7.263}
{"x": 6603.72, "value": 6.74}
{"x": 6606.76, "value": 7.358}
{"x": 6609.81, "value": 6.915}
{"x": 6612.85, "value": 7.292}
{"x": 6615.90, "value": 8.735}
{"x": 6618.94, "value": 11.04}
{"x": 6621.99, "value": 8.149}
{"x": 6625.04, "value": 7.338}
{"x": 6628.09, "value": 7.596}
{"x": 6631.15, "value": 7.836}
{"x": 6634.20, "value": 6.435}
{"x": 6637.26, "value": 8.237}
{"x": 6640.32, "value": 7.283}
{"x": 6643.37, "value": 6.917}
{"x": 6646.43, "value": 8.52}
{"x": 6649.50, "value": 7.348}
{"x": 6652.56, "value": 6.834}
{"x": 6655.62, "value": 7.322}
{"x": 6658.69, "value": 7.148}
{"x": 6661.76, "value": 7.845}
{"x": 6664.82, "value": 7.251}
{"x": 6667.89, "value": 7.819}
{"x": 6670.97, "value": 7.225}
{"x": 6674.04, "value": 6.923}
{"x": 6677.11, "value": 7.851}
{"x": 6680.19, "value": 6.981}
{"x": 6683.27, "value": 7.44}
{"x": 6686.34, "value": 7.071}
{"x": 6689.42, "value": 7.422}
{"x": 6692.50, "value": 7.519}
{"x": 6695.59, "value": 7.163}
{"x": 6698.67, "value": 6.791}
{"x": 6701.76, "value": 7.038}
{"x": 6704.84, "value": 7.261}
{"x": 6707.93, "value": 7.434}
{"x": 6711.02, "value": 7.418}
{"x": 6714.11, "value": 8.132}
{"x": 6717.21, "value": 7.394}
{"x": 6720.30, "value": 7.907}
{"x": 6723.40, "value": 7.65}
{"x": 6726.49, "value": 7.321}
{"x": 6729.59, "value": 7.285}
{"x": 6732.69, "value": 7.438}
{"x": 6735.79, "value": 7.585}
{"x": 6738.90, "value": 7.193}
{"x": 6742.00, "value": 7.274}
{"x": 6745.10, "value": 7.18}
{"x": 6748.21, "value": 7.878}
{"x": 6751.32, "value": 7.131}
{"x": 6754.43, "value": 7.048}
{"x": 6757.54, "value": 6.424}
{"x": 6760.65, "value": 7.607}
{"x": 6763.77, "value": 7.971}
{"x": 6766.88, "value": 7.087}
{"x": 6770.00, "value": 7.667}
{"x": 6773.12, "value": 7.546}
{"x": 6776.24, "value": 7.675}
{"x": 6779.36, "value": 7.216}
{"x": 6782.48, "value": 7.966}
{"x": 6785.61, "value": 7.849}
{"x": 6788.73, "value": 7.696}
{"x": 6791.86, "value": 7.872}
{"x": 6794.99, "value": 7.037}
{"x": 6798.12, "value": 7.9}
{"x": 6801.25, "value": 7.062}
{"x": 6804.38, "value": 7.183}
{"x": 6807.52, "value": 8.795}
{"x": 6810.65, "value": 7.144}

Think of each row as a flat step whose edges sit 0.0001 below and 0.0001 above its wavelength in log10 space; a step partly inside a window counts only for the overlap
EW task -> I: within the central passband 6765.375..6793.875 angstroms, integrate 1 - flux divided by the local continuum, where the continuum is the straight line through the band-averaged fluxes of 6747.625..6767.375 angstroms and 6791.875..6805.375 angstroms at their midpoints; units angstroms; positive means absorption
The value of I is -1.1 angstroms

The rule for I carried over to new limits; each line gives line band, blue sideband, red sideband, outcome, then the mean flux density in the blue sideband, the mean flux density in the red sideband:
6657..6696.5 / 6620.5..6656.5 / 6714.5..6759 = 0.40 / 7.49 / 7.36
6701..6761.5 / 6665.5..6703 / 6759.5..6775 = 0.48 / 7.27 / 7.57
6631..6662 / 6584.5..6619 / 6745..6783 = 0.83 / 7.67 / 7.41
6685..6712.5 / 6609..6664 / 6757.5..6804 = 1.44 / 7.72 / 7.53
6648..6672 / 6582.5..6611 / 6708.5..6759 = 0.23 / 7.45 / 7.39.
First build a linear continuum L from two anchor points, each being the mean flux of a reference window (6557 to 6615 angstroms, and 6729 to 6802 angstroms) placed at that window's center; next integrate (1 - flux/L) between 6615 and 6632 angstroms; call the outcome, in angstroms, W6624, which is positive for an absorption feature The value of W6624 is -2.6 angstroms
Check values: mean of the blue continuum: 7.29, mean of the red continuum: 7.45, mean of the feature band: 8.46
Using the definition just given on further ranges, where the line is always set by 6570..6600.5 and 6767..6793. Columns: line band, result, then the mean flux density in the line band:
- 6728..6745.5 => 0.6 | 7.34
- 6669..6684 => 0.5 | 7.29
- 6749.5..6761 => 0.9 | 7.01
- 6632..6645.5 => 0.4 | 7.31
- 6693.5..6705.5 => 0.8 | 7.07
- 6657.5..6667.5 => 0.1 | 7.47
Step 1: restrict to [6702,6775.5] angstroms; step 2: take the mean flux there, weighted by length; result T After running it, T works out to 7.42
